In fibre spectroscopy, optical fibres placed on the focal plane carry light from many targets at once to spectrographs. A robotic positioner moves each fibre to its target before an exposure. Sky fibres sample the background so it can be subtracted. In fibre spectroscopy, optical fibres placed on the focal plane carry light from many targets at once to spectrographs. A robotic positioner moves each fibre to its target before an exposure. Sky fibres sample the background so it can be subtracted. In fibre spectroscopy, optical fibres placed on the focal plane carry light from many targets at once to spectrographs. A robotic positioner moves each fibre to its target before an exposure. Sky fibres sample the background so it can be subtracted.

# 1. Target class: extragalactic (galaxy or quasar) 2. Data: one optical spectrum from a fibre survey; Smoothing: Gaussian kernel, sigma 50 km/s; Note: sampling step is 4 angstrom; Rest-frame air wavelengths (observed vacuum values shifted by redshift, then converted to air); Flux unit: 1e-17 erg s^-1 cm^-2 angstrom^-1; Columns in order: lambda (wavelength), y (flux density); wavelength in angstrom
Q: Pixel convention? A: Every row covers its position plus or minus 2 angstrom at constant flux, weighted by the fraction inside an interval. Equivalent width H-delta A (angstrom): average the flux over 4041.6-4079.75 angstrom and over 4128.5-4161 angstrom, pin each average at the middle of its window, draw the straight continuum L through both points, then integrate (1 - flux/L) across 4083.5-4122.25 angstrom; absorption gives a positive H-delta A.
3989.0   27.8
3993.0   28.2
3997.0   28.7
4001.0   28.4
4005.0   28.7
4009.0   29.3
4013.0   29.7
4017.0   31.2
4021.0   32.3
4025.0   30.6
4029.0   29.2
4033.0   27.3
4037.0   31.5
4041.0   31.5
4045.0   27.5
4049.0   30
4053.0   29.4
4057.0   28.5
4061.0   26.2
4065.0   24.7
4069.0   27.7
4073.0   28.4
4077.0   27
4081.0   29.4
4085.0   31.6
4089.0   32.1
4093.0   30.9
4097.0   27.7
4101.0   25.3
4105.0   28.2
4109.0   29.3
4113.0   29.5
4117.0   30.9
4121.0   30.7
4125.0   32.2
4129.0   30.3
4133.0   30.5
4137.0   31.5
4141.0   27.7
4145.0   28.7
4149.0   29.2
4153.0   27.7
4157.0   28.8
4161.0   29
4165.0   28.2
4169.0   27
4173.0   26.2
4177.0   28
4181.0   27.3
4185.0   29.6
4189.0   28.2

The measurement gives -1.38 angstrom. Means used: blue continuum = 27.9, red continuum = 29.2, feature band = 29.6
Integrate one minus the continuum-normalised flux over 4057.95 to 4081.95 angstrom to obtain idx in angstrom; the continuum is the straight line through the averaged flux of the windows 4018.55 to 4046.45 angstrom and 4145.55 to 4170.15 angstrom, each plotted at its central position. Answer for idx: 1.9 angstrom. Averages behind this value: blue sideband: 30.1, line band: 27.2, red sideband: 28.4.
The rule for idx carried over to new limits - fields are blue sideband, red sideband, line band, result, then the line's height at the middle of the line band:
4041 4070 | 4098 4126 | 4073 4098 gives -0.9 angstrom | 28.7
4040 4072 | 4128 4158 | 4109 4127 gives -1.1 angstrom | 28.9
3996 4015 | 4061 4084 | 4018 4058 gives -2.2 angstrom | 28.3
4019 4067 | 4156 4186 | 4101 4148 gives -2.3 angstrom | 28.3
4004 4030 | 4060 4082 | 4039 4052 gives -0.5 angstrom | 28.6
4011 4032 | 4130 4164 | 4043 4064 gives 1.4 angstrom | 30.1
